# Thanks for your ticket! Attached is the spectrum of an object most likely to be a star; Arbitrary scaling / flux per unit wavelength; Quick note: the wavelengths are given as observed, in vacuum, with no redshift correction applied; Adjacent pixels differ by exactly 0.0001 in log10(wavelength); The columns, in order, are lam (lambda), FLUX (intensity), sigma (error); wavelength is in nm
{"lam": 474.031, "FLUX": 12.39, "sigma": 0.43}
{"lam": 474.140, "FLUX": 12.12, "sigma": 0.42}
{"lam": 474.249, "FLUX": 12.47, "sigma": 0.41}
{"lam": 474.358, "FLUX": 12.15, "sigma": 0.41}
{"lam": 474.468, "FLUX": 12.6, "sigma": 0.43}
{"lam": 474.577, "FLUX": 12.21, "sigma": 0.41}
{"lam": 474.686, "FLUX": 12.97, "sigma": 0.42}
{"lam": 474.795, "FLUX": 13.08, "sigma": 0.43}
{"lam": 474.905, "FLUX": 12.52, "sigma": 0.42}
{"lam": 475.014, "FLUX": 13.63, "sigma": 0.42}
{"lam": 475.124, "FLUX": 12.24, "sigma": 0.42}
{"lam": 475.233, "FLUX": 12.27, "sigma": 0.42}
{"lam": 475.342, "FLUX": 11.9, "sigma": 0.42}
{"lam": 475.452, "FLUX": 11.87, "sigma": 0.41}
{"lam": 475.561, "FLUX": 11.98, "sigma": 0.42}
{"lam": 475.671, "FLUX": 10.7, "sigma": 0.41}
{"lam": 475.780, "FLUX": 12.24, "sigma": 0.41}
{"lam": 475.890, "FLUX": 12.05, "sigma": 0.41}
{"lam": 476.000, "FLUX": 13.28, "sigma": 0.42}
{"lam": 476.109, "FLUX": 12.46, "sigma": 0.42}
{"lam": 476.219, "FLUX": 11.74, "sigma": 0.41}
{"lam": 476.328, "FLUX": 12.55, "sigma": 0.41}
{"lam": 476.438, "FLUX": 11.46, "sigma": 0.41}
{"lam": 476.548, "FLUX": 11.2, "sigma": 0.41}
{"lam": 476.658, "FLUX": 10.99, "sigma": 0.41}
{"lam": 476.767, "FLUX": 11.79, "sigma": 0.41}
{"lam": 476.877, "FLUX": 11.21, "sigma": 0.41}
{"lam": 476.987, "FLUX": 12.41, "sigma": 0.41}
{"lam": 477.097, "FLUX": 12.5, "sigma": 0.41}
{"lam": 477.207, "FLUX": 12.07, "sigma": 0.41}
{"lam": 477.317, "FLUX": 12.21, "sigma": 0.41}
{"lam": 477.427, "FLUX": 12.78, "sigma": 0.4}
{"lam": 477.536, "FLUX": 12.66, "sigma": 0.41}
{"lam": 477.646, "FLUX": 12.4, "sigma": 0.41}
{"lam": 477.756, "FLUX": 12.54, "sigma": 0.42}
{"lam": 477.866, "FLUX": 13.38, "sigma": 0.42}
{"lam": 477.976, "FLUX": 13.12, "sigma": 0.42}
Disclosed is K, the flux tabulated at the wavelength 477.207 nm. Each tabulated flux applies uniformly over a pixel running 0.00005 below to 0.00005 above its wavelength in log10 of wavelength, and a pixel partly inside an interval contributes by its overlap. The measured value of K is 12.07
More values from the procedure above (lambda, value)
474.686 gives 12.97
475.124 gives 12.24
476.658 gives 10.99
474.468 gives 12.6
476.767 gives 11.79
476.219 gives 11.74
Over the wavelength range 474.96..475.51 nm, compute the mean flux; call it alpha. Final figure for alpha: 12.4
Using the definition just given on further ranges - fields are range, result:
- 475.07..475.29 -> 12.3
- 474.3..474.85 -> 12.6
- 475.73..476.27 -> 12.3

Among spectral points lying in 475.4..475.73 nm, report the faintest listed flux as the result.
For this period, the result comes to 10.7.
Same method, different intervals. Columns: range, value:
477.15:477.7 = 12.07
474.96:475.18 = 12.24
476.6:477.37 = 10.99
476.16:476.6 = 11.2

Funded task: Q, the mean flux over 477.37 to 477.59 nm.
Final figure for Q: 12.8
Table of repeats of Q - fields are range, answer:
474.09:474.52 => 12.3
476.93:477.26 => 12.3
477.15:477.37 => 12.1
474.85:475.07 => 13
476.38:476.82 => 11.4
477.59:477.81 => 12.5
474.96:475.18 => 12.9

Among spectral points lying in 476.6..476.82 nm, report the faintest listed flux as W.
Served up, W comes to 10.99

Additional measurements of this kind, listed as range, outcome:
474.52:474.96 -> 12.21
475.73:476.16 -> 12.05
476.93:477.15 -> 12.41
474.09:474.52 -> 12.12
